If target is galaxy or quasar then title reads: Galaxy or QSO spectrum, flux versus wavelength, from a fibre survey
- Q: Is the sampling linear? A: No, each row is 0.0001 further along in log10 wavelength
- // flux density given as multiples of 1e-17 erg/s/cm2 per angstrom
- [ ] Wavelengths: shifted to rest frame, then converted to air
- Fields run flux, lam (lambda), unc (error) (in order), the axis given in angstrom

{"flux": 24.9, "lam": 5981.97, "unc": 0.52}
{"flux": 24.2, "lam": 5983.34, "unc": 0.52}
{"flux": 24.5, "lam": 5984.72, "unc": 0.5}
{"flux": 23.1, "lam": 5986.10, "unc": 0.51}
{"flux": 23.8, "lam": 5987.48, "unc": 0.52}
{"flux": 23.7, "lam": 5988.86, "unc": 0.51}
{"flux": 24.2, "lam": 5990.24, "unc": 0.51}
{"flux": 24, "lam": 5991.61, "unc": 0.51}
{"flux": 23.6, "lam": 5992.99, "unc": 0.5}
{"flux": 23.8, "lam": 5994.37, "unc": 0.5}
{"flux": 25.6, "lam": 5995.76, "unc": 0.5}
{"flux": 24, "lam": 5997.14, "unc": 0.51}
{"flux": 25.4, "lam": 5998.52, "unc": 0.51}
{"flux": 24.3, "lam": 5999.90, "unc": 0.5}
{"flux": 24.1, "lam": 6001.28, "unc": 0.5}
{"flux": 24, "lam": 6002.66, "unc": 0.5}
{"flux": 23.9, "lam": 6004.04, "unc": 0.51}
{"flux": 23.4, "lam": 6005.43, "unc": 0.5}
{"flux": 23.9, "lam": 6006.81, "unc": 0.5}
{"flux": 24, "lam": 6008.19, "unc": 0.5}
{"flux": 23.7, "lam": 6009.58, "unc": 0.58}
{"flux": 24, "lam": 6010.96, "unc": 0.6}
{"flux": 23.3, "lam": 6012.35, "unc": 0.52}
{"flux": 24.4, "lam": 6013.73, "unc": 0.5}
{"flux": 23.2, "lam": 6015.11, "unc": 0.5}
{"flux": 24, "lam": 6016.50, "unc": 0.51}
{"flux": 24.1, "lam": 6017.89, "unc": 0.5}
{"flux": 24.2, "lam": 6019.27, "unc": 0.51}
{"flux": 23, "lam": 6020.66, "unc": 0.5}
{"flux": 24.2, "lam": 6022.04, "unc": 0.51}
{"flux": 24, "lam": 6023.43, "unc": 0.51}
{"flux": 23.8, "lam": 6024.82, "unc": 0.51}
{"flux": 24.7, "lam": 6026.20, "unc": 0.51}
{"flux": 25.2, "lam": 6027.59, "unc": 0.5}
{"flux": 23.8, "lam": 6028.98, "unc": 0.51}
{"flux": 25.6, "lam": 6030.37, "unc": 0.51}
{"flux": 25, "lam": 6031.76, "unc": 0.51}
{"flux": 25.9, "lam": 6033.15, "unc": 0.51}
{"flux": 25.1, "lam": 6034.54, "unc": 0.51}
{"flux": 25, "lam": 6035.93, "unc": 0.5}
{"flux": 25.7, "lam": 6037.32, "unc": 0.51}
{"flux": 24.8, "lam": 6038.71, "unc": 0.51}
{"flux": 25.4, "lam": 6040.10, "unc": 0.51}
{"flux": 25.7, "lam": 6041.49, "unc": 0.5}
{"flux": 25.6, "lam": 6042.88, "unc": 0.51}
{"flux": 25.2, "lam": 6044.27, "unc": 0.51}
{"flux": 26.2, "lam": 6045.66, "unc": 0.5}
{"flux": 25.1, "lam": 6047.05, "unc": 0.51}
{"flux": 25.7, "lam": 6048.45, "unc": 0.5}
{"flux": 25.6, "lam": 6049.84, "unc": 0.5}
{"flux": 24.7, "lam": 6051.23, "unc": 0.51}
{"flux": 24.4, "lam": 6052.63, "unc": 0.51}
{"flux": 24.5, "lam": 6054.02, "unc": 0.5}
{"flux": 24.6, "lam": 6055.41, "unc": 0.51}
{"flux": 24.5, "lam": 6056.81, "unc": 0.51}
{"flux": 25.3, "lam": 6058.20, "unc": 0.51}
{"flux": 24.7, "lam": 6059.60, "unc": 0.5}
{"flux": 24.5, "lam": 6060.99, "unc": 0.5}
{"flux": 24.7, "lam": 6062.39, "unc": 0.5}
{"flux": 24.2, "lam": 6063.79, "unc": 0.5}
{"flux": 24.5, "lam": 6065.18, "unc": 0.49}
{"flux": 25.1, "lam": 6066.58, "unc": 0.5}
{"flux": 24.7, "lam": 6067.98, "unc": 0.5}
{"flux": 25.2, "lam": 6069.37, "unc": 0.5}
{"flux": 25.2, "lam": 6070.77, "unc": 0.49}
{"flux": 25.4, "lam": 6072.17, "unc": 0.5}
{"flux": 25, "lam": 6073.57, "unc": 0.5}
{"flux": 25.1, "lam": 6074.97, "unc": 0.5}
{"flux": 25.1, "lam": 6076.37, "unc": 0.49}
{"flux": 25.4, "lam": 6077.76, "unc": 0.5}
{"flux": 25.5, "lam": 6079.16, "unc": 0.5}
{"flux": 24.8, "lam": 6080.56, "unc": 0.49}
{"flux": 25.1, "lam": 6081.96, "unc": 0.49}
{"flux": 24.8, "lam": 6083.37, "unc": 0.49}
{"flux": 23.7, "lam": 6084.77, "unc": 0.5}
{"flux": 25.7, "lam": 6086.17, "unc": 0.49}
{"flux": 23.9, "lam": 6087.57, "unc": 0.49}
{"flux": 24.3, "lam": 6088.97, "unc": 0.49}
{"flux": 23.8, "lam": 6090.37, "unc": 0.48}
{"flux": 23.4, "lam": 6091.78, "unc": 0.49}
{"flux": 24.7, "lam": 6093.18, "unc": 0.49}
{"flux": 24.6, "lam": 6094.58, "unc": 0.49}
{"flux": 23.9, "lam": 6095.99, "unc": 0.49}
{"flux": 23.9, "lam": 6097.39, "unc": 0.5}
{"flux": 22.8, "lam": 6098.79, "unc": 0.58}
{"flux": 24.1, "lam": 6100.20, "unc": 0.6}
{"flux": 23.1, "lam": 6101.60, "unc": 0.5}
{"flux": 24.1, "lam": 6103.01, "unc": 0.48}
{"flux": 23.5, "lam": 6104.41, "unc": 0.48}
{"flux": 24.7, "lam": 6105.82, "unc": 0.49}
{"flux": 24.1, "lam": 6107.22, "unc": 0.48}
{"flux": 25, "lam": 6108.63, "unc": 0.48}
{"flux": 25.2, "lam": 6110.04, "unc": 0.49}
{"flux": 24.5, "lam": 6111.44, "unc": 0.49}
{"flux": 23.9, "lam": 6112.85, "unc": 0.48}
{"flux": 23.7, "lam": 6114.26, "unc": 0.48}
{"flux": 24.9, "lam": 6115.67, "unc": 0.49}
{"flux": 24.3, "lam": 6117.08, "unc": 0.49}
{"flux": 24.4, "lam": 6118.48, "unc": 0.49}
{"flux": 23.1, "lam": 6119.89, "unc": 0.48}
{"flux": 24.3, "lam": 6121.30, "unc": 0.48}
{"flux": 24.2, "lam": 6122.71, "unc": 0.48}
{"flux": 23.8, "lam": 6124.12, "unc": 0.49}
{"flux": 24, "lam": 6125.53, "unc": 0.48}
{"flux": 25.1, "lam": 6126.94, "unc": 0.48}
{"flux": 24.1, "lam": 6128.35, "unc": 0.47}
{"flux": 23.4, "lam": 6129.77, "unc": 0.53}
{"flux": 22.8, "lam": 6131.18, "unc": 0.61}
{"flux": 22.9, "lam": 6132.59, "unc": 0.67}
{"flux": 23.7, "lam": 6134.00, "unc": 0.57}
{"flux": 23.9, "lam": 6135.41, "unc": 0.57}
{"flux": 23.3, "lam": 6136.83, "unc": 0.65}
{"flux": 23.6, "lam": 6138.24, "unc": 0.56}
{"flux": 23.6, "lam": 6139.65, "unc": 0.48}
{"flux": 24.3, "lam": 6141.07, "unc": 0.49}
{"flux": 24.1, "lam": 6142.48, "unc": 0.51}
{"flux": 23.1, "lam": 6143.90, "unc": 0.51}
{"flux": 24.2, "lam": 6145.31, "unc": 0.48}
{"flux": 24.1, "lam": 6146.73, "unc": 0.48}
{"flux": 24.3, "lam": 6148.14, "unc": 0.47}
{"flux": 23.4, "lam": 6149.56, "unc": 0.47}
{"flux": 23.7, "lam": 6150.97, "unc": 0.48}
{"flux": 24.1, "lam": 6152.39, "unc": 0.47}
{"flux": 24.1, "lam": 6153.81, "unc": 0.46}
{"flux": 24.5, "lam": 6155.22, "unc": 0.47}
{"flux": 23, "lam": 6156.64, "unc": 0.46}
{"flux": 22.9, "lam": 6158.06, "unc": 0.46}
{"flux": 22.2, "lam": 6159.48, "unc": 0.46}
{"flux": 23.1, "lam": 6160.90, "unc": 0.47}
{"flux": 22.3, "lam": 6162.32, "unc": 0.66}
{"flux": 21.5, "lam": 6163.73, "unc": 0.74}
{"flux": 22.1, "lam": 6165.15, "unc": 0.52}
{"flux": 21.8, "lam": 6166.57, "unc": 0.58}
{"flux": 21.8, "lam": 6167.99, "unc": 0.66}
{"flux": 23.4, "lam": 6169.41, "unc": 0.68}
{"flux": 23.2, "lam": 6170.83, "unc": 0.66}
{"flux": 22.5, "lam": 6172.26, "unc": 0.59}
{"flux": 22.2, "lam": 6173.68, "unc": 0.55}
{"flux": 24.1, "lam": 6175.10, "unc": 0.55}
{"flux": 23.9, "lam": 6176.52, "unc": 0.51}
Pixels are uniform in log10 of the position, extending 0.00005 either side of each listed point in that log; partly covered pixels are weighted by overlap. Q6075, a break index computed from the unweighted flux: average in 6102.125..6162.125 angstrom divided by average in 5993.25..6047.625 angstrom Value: 0.97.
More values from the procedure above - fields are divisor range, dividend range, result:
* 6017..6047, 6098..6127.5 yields 0.97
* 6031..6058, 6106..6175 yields 0.94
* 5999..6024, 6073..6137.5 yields 1.01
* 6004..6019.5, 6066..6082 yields 1.06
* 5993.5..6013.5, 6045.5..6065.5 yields 1.03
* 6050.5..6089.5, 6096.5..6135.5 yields 0.97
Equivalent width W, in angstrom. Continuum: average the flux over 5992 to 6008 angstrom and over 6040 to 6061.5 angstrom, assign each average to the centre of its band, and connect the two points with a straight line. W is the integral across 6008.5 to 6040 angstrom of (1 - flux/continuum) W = 0.3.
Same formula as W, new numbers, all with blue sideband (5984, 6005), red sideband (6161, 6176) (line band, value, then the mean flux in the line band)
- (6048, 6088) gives -2.4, 24.9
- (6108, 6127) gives -1.1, 24.3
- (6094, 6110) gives -0.6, 24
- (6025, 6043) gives -1.0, 25.1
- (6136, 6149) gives -0.6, 23.8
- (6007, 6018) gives 0.1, 23.8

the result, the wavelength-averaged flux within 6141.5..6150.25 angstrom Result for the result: 23.9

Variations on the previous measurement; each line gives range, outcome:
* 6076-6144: 24.1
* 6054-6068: 24.7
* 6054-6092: 24.8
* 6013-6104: 24.7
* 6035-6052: 25.4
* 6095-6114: 24.1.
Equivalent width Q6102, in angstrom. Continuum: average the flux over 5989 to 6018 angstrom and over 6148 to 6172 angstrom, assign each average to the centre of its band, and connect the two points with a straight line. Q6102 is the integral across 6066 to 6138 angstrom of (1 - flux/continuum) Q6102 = -2.8 angstrom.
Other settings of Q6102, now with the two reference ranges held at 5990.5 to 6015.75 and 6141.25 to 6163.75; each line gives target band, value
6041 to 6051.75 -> -0.7 angstrom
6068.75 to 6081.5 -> -0.8 angstrom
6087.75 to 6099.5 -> -0.1 angstrom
